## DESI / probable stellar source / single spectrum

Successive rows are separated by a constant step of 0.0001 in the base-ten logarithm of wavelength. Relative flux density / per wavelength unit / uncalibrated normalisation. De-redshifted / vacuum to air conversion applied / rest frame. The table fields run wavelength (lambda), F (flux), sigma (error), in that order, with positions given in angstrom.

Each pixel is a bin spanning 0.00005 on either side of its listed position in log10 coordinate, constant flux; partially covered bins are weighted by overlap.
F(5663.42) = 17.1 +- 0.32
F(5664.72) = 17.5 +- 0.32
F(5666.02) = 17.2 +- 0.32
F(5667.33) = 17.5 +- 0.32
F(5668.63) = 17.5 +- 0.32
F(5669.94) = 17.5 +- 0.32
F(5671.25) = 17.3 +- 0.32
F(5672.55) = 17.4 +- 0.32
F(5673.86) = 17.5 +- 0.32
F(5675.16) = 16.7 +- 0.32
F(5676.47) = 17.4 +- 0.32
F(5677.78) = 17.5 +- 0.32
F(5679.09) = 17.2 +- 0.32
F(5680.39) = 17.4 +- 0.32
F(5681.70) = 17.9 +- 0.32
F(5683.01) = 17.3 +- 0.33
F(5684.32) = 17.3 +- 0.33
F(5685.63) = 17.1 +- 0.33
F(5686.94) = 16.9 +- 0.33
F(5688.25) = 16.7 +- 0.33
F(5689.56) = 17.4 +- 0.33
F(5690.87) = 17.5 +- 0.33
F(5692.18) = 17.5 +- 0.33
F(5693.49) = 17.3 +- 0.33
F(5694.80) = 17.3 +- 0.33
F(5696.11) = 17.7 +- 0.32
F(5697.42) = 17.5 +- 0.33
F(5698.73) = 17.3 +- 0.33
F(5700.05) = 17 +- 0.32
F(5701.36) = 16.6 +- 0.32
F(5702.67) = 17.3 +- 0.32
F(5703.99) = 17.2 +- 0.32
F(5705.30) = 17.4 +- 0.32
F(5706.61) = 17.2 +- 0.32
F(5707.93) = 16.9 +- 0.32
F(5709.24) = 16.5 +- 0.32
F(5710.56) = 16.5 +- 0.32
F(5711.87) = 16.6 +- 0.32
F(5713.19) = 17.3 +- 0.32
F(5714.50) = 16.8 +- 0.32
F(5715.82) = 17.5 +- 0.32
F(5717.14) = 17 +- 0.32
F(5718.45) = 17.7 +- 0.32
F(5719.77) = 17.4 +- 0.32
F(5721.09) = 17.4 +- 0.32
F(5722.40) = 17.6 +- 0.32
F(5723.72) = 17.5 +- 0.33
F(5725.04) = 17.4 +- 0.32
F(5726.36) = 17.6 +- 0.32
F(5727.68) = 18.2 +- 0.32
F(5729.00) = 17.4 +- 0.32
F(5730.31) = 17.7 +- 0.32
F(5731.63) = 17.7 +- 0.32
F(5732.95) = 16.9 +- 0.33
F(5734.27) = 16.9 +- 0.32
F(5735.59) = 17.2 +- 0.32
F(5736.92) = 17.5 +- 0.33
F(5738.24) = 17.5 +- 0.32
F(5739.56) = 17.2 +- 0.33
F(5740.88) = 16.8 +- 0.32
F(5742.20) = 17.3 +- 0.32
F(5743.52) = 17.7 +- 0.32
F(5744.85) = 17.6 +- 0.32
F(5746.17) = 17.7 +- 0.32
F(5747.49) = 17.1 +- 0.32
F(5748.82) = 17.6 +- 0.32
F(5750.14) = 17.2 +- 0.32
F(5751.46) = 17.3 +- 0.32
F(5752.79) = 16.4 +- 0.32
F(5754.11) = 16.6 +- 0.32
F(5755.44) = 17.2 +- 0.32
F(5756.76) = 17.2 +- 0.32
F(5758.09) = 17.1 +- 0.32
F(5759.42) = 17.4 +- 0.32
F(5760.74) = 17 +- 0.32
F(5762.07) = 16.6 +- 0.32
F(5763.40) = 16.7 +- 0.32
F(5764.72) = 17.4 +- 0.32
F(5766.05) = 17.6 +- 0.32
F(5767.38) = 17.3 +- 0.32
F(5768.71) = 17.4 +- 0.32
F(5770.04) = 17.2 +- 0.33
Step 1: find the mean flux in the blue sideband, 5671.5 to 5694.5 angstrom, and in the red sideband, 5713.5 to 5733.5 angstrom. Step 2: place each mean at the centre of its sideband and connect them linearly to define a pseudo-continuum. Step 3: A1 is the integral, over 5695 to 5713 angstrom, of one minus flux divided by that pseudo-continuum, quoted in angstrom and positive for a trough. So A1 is 0.3 angstrom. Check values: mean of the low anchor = 17.3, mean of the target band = 17.1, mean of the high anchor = 17.5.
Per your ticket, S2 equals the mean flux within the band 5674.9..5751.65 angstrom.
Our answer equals 17.3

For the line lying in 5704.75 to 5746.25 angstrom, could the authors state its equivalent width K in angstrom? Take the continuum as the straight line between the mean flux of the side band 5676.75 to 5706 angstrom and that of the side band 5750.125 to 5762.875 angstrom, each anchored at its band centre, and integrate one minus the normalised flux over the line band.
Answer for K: -0.4 angstrom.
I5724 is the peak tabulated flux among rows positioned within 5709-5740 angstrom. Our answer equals 18.2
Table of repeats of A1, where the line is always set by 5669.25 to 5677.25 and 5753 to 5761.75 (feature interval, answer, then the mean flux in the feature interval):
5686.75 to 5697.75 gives -0.1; 17.3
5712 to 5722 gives -0.1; 17.3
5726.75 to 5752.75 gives -0.4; 17.4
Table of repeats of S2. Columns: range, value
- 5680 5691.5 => 17.3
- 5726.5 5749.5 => 17.4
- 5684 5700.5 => 17.3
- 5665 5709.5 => 17.3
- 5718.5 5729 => 17.6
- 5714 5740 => 17.4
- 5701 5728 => 17.2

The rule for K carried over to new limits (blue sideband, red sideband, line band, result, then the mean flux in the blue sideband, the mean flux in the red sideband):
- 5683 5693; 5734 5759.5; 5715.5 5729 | -0.2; 17.2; 17.2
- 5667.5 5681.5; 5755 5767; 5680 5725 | 0.2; 17.4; 17.1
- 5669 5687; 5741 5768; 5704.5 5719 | 0.2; 17.3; 17.2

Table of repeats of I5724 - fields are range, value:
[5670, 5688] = 17.9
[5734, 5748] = 17.7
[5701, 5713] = 17.4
